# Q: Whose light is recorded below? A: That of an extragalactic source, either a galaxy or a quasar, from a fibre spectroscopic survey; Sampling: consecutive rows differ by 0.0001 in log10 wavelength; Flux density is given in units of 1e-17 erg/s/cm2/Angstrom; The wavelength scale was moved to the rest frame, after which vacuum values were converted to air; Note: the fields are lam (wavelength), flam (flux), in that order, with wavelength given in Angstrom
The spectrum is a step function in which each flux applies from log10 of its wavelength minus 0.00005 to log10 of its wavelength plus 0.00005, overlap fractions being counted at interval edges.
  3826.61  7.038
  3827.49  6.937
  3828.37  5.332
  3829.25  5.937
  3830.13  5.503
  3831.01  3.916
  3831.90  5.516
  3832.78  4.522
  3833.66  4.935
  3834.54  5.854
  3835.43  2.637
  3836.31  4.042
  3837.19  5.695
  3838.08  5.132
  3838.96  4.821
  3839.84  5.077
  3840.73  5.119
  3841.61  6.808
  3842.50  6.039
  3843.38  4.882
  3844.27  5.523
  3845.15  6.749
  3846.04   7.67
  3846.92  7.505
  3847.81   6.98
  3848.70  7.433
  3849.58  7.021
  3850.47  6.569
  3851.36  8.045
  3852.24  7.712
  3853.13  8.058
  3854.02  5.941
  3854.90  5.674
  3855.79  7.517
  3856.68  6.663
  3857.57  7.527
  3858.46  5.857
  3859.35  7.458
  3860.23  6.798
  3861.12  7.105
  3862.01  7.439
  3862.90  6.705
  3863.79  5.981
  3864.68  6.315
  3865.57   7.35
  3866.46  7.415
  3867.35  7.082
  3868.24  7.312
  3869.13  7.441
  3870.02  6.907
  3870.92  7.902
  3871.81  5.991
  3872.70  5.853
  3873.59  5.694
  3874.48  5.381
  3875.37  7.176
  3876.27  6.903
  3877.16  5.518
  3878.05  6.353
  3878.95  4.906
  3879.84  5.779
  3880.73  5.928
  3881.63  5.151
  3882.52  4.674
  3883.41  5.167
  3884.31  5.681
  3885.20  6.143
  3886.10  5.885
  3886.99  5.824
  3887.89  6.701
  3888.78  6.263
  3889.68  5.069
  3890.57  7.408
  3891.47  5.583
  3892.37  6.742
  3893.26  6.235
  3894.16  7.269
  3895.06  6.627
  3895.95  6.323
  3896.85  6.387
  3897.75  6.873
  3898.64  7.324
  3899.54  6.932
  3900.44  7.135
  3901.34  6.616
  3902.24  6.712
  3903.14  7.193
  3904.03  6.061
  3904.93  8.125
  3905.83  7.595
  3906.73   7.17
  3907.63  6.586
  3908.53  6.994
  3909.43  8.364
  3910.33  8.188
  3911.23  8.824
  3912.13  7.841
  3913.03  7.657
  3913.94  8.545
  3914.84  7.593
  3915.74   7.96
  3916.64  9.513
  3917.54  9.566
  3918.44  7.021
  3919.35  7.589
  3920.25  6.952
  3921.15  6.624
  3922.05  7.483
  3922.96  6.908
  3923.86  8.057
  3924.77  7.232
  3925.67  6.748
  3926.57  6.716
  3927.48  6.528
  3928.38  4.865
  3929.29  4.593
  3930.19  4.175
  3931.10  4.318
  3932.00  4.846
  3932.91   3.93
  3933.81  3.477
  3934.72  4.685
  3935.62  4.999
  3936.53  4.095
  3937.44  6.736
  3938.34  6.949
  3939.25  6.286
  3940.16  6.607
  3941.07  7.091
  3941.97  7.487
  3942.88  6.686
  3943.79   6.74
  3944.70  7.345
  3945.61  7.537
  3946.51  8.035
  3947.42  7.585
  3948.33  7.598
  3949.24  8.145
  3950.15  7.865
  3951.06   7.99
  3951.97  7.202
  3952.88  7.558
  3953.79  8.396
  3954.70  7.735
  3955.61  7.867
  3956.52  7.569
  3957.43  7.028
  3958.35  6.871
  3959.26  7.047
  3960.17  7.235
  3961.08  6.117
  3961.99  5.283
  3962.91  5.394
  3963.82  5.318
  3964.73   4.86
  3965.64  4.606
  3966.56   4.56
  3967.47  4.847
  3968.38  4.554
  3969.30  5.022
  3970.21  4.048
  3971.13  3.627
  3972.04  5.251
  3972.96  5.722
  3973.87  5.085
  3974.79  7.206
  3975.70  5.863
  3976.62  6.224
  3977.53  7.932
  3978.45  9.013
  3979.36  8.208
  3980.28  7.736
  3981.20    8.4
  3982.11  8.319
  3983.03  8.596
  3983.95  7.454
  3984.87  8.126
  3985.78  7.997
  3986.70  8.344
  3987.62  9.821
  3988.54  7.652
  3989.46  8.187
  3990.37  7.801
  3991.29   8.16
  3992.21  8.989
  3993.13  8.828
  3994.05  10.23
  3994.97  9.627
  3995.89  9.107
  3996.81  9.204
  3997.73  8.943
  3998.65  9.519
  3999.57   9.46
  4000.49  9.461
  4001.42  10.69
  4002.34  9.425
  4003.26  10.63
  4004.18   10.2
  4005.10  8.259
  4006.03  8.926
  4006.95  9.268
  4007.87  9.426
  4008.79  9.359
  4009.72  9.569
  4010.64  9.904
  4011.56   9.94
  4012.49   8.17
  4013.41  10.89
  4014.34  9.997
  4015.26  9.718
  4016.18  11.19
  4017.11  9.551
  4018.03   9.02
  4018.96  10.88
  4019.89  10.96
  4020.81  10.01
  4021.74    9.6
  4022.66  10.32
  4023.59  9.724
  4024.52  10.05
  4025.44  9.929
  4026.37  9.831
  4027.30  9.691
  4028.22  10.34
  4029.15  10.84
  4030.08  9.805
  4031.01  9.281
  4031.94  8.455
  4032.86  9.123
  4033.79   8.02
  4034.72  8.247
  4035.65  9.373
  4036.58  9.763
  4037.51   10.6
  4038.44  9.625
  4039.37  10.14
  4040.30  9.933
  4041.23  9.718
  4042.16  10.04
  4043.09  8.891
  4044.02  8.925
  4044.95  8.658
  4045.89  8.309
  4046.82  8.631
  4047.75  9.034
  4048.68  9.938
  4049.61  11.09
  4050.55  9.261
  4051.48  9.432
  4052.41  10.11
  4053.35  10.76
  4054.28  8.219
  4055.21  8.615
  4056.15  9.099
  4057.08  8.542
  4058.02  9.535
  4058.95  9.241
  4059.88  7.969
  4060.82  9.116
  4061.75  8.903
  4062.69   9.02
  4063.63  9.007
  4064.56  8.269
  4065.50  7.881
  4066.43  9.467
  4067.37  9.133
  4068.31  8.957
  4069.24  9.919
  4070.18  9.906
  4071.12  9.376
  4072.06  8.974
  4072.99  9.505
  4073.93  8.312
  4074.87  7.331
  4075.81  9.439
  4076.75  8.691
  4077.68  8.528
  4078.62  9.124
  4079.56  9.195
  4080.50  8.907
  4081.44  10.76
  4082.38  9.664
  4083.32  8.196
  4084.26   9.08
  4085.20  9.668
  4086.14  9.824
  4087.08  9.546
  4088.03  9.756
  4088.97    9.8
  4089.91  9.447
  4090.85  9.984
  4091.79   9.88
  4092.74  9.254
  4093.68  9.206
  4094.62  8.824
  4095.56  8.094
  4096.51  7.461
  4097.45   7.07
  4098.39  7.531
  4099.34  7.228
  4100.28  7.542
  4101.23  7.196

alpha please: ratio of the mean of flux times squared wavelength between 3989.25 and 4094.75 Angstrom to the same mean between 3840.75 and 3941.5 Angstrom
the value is 1.53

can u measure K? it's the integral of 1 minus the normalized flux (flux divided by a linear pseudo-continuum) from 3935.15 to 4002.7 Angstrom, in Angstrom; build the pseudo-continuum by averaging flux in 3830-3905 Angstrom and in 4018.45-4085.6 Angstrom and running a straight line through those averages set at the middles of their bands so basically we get 5.99 Angstrom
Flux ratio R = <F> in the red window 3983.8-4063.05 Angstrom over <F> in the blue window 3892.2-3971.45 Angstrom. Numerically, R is 1.41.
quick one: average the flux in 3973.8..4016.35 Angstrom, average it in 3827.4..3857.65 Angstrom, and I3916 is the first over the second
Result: 1.5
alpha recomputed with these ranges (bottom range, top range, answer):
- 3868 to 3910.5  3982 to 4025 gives 1.53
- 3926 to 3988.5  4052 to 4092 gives 1.49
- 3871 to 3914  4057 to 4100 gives 1.50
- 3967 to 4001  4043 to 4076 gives 1.23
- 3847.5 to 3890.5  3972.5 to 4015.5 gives 1.43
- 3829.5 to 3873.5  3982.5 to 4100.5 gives 1.61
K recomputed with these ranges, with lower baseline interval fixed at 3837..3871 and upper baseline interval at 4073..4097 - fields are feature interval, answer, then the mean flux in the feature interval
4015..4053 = -4.78 Angstrom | 9.66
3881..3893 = 1.99 Angstrom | 5.88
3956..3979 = 5.89 Angstrom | 5.87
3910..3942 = 3.54 Angstrom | 6.61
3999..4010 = -1.70 Angstrom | 9.55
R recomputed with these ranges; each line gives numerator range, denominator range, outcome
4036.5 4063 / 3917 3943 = 1.51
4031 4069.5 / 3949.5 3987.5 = 1.37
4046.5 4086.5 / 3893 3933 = 1.31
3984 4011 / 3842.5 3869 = 1.32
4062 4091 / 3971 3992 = 1.22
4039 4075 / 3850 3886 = 1.41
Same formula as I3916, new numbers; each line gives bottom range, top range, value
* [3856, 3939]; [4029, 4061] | 1.42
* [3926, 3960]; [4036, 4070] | 1.42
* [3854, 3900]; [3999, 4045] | 1.51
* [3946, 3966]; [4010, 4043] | 1.40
